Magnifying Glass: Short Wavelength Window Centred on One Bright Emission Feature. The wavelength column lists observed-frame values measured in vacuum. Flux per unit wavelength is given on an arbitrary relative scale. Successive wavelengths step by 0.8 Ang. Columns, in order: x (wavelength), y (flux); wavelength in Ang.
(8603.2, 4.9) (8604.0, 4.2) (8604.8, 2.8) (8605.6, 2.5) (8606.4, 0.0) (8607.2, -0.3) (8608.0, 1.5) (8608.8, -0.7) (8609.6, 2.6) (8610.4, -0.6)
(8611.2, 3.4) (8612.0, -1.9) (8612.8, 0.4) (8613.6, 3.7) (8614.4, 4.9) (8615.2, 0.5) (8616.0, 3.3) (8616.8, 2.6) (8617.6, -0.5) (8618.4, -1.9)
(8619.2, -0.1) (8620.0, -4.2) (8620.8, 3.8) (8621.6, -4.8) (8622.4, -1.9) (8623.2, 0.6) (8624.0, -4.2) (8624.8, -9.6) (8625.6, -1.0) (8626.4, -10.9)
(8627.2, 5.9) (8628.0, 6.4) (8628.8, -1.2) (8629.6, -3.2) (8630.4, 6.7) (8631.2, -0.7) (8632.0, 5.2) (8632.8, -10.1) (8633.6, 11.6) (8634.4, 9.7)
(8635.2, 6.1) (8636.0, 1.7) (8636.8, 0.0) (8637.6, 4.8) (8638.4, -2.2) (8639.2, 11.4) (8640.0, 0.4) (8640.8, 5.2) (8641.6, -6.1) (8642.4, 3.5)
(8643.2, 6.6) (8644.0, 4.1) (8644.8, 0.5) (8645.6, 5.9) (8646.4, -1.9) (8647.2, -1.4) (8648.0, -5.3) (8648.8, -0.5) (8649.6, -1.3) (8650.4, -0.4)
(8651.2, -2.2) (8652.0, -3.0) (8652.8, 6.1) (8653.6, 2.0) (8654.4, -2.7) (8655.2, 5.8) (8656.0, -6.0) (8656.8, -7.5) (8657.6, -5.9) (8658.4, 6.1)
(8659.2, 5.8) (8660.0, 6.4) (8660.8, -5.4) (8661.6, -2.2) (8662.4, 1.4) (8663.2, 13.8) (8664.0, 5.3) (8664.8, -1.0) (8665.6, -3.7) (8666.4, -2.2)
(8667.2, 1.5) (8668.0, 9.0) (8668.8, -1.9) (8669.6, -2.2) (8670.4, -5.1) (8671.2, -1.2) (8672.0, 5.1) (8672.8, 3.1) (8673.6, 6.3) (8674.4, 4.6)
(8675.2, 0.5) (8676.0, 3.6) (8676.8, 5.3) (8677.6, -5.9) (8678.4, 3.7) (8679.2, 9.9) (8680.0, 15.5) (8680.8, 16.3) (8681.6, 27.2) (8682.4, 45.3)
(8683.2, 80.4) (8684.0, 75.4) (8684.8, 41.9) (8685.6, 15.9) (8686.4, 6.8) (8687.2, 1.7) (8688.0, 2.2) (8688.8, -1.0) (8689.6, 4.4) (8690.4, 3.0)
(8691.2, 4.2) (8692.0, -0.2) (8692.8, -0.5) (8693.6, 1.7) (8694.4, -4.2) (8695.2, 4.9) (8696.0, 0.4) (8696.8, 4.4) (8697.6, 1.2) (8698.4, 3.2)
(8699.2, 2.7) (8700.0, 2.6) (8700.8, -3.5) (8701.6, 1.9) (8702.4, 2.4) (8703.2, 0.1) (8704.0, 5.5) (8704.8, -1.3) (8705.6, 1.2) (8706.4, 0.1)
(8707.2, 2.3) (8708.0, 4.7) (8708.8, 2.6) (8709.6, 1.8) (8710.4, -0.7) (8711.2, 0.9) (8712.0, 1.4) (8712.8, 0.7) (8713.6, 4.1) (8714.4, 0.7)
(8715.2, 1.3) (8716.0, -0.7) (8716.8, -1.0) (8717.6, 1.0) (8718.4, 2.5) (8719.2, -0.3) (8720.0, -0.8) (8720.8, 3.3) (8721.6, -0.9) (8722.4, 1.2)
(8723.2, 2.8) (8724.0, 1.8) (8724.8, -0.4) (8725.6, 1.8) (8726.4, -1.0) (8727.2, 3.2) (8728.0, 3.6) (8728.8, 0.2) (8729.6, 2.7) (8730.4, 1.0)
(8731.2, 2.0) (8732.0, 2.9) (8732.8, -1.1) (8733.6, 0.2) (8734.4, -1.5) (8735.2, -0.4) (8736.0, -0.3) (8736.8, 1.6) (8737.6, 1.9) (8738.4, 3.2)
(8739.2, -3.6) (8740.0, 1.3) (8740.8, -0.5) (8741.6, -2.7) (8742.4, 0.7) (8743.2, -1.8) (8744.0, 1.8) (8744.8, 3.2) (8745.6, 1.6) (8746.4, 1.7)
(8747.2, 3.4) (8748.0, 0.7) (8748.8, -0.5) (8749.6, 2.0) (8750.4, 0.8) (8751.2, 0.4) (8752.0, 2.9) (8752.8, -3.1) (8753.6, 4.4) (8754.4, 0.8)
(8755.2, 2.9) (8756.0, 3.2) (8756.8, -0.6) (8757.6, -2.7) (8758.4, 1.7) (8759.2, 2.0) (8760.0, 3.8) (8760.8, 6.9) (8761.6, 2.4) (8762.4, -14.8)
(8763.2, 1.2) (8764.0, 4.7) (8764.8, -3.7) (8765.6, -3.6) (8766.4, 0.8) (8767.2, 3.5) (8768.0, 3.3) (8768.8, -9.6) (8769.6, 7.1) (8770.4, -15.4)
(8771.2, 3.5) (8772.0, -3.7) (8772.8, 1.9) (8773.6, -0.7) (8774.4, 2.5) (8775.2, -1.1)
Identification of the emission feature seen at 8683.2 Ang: [O III]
